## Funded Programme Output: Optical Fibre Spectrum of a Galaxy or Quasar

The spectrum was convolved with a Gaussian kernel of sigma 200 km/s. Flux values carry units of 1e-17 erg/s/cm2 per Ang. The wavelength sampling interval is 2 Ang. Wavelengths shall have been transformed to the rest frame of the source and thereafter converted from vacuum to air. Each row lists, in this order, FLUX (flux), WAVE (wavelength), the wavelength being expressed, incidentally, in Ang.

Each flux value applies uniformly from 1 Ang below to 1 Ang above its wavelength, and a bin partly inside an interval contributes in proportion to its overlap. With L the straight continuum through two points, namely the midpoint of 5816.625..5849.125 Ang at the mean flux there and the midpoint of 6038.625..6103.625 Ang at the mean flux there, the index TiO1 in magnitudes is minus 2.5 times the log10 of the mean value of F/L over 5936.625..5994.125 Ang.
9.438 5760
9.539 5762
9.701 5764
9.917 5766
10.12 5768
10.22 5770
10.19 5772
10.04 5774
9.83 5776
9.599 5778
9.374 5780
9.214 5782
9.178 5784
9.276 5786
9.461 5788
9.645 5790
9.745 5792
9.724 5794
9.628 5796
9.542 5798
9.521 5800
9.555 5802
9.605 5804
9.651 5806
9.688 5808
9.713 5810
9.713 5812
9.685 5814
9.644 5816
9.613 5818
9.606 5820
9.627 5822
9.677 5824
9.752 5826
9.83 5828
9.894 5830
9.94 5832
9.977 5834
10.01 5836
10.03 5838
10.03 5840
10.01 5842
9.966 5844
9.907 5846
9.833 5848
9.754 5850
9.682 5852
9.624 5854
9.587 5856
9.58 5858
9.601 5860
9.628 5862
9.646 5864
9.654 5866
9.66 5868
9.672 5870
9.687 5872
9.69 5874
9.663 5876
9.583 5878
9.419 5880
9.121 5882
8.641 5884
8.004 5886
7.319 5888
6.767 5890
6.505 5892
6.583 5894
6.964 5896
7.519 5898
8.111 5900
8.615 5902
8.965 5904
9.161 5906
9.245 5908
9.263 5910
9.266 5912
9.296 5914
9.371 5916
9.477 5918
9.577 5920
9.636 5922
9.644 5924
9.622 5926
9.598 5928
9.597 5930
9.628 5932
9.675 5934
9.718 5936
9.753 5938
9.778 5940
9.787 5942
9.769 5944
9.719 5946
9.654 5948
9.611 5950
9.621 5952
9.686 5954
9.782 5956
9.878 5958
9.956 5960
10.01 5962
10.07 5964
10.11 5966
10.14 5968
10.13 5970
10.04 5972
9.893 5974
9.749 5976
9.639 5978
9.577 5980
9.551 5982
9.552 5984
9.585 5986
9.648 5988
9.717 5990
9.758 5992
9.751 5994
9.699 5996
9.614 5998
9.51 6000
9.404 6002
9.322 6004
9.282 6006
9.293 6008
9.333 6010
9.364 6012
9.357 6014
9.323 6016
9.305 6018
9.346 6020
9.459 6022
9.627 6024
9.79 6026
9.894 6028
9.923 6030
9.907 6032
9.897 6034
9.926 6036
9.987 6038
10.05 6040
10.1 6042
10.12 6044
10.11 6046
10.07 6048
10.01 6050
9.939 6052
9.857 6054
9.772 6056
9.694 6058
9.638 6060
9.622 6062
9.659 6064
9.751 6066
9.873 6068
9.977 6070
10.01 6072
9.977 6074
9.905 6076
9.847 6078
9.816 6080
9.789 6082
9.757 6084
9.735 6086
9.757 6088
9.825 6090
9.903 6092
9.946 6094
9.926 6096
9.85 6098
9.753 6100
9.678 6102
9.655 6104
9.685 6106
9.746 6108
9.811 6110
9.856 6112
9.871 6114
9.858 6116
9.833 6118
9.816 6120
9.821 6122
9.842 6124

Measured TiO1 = 0.01 mag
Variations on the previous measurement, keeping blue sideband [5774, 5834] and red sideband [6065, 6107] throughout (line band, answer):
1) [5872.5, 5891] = 0.11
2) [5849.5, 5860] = 0.00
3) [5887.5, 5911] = 0.22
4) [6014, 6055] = 0.00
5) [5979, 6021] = 0.03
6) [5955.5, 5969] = -0.03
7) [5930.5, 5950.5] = 0.00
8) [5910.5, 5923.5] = 0.03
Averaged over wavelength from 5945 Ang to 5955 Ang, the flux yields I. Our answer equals 9.66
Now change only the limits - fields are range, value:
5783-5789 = 9.3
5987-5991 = 9.68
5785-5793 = 9.53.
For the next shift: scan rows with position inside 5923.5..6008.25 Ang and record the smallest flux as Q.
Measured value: 9.282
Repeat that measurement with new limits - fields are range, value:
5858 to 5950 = 6.505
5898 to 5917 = 7.519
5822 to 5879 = 9.58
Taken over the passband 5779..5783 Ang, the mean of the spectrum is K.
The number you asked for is 9.29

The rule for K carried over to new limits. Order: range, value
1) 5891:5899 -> 6.89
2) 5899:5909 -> 8.82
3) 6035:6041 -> 9.99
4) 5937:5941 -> 9.77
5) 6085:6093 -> 9.8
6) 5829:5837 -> 9.96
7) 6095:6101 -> 9.84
